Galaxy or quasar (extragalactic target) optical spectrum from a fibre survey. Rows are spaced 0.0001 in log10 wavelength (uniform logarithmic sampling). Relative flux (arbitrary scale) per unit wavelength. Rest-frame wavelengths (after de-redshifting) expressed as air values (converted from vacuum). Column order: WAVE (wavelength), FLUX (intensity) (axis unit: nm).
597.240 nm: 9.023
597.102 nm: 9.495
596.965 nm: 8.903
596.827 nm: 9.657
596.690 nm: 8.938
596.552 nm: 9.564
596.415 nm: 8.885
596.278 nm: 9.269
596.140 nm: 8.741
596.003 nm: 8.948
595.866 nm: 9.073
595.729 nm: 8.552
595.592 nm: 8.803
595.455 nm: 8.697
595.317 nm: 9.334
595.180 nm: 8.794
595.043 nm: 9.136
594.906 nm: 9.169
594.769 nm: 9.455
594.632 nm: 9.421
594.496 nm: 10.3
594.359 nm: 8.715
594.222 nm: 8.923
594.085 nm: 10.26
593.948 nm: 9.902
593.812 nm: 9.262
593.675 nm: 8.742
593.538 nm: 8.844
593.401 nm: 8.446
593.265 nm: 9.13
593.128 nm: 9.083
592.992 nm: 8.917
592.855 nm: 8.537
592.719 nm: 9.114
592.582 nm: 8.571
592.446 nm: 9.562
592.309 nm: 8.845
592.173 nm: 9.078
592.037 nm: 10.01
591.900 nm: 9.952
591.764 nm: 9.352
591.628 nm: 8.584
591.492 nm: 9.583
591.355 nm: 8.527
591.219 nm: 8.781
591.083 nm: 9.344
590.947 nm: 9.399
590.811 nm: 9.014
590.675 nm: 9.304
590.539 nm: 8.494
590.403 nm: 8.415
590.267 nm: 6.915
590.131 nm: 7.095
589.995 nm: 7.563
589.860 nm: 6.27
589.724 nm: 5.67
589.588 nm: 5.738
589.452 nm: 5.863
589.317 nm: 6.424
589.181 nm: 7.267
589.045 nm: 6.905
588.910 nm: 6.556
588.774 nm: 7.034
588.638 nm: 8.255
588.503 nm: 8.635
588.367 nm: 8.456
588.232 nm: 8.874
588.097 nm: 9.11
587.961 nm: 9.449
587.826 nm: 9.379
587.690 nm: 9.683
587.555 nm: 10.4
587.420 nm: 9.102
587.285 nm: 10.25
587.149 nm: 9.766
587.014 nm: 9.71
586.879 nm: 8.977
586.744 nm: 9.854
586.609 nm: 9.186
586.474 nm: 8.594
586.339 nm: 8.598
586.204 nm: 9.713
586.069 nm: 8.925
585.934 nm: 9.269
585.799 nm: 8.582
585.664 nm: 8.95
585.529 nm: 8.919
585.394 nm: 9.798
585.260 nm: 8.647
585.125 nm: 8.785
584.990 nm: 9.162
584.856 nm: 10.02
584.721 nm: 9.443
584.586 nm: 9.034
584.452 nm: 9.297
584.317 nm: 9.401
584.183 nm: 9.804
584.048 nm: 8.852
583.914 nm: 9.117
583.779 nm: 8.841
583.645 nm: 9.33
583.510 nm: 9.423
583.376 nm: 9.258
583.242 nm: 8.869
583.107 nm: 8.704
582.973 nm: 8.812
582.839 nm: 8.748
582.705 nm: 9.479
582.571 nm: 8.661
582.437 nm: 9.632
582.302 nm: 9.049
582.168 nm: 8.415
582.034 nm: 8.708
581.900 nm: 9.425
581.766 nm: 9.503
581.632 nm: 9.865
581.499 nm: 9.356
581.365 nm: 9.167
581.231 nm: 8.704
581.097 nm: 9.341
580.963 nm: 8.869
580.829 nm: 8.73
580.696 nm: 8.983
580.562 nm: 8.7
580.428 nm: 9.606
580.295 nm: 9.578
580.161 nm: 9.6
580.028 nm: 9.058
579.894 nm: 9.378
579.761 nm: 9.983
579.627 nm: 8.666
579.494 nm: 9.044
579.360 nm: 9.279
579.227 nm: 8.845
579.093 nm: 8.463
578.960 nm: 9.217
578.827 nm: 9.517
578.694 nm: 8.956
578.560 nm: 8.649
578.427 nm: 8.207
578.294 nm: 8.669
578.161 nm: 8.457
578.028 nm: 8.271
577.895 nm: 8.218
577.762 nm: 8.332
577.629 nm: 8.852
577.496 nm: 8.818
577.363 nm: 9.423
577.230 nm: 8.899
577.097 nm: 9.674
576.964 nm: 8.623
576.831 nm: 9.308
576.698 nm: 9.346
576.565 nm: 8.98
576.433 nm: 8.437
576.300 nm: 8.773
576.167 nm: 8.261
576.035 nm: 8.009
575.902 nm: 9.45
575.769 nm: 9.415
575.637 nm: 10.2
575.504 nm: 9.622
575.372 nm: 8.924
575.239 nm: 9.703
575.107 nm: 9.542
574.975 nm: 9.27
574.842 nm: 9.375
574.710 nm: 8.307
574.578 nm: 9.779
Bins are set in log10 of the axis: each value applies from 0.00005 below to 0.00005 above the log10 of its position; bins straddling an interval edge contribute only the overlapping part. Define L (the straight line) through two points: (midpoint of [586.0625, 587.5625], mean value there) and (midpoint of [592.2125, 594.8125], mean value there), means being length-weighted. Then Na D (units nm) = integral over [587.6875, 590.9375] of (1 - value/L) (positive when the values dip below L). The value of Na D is 0.54 nm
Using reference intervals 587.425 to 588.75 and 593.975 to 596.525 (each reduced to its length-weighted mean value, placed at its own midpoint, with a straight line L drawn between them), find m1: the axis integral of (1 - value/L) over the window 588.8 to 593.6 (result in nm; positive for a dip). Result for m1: 0.45 nm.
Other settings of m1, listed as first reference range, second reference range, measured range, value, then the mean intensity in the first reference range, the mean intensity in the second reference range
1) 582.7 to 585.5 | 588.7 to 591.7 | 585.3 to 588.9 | -0.28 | 9.17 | 7.67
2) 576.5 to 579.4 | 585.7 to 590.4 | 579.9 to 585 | -0.34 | 8.86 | 8.3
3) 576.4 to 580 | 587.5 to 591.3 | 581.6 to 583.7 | -0.14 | 8.91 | 8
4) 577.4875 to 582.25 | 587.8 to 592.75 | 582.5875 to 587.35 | -0.32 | 8.99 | 8.24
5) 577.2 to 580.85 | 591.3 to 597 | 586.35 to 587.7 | -0.07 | 8.95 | 9.13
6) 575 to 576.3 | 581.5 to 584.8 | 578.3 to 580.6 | 0.02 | 9.22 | 9.16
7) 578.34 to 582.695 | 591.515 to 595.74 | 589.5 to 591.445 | 0.27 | 9.1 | 9.16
